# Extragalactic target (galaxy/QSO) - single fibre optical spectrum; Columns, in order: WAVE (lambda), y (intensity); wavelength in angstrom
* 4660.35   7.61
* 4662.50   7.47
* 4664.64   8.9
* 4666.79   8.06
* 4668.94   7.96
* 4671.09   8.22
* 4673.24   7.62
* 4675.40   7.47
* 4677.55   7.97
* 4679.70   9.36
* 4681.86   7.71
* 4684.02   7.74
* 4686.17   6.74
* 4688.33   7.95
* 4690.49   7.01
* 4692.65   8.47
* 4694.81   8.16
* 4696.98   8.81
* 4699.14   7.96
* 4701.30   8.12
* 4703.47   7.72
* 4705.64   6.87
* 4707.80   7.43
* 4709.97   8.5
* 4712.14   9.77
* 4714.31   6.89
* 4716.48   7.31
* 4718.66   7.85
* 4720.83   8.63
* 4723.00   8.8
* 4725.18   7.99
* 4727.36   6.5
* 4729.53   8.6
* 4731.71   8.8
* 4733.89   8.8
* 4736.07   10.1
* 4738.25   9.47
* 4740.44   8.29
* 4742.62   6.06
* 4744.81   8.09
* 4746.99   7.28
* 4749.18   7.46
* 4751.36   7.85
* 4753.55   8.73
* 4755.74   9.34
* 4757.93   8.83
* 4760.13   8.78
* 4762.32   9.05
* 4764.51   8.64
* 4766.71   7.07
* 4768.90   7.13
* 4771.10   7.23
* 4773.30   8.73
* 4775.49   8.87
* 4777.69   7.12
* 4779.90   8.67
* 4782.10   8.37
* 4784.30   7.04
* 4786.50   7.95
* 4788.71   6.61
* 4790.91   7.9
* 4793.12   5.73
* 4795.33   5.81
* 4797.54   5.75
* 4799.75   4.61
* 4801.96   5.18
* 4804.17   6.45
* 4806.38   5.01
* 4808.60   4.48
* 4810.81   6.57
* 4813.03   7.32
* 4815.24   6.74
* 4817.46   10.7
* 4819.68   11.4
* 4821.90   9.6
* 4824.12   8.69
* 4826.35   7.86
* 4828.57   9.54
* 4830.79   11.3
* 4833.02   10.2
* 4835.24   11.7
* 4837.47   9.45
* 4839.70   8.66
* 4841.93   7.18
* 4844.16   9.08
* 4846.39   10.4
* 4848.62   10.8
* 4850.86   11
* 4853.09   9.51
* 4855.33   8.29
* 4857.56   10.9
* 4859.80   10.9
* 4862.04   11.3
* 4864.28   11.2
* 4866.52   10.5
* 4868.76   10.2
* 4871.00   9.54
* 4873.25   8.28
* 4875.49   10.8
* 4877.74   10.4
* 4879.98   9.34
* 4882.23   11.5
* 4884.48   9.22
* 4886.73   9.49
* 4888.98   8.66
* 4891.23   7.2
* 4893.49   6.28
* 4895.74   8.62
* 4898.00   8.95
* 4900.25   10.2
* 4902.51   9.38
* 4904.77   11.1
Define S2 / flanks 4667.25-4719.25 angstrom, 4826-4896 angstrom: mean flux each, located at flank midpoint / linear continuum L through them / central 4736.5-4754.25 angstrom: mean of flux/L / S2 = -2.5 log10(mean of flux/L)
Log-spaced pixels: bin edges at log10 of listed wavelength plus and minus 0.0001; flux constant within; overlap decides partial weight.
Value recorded 0.065 mag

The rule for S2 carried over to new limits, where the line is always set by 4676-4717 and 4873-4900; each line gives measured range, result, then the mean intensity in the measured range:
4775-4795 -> 0.14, 7.47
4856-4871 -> -0.19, 10.7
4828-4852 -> -0.13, 9.95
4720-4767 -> -0.02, 8.34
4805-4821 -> 0.16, 7.47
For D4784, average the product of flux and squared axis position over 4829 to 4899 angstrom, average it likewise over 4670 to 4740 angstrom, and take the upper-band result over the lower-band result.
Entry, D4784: 1.28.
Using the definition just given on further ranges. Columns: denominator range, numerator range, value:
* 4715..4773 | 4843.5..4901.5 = 1.25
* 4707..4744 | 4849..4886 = 1.31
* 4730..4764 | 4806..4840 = 1.07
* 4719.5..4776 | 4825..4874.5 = 1.25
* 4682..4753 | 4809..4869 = 1.26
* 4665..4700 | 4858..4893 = 1.34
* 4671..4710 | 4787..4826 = 0.94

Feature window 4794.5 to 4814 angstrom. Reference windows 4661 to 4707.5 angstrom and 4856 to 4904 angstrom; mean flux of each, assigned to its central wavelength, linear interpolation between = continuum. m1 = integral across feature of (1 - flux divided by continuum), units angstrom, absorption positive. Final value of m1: 7.2 angstrom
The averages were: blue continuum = 7.91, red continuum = 9.66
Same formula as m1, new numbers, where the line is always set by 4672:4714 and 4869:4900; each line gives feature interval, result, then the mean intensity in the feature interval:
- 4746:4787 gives 1.4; 8.12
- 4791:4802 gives 3.7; 5.66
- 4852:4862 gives -1.2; 10.1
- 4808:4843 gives -0.4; 8.9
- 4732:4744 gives -0.5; 8.54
